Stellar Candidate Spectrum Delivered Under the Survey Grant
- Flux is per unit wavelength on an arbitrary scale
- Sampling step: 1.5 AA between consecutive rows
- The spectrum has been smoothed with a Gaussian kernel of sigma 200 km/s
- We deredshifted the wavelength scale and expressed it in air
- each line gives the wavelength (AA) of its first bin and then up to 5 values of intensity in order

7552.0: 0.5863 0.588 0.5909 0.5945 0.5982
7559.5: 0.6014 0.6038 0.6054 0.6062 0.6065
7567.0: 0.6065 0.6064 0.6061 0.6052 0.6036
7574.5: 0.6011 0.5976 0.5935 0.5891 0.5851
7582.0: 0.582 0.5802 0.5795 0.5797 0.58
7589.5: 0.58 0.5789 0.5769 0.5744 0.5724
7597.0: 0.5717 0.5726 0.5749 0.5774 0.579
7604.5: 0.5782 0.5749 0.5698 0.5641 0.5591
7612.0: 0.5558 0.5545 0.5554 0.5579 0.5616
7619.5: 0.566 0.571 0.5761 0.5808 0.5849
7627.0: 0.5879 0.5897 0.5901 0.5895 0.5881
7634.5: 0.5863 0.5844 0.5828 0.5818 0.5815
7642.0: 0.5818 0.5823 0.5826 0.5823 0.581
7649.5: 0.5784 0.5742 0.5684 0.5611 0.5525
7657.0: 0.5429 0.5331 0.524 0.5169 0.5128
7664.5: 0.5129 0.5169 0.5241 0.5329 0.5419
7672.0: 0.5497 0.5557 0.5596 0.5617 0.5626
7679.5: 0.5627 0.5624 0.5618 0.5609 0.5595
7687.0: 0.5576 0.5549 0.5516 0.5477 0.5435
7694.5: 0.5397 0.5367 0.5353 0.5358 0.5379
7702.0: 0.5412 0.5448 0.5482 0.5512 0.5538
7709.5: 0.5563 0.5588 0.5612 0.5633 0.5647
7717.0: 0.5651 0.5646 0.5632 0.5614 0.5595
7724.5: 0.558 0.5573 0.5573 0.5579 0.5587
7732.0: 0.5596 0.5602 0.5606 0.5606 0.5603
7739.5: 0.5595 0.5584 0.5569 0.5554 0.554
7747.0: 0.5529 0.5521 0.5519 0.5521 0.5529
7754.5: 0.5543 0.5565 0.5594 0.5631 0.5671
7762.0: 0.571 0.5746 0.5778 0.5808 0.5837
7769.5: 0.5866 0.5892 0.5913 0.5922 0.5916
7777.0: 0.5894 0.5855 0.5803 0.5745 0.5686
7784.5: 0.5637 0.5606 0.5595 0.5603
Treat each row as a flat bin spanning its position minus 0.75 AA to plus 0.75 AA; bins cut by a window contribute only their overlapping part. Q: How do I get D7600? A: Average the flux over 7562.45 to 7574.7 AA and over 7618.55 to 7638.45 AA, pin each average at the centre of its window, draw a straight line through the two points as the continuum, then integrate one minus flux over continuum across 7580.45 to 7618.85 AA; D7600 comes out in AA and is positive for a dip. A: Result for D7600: 1.4 AA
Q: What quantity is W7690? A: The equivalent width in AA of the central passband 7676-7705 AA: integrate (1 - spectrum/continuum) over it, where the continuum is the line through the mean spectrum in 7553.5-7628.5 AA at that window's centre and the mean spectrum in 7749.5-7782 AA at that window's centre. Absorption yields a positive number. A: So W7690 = 1.39 AA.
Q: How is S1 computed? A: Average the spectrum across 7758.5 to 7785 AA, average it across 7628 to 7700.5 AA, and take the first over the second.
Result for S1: 1.0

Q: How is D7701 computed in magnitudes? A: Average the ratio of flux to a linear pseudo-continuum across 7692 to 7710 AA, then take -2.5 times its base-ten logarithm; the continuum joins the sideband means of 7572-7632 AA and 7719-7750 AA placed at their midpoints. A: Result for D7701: 0.04 mag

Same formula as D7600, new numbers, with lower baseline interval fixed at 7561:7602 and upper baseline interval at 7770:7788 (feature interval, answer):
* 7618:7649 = 0.2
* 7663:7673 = 1.0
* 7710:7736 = 1.0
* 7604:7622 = 0.7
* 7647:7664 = 1.0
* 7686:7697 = 0.7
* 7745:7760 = 0.7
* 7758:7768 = 0.1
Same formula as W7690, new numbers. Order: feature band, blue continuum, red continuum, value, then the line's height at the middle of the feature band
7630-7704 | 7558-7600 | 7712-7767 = 2.3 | 0.574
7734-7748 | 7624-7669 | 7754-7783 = 0.4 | 0.574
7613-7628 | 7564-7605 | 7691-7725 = 0.2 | 0.577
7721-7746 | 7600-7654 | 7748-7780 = 0.7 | 0.574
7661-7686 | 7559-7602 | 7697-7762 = 1.1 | 0.569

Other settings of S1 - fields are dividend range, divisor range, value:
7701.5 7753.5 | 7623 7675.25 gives 0.99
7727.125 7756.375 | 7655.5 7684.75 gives 1.03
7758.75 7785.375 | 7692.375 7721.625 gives 1.05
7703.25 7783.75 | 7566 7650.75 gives 0.97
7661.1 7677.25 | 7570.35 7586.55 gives 0.91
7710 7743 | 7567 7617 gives 0.97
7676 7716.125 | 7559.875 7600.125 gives 0.94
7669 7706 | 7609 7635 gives 0.96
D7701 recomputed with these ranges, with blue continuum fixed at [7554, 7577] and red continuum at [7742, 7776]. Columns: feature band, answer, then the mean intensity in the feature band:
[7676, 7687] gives 0.04 mag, 0.561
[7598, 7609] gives 0.04 mag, 0.575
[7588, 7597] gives 0.04 mag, 0.576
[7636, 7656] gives 0.02 mag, 0.577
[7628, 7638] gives 0.01 mag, 0.587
